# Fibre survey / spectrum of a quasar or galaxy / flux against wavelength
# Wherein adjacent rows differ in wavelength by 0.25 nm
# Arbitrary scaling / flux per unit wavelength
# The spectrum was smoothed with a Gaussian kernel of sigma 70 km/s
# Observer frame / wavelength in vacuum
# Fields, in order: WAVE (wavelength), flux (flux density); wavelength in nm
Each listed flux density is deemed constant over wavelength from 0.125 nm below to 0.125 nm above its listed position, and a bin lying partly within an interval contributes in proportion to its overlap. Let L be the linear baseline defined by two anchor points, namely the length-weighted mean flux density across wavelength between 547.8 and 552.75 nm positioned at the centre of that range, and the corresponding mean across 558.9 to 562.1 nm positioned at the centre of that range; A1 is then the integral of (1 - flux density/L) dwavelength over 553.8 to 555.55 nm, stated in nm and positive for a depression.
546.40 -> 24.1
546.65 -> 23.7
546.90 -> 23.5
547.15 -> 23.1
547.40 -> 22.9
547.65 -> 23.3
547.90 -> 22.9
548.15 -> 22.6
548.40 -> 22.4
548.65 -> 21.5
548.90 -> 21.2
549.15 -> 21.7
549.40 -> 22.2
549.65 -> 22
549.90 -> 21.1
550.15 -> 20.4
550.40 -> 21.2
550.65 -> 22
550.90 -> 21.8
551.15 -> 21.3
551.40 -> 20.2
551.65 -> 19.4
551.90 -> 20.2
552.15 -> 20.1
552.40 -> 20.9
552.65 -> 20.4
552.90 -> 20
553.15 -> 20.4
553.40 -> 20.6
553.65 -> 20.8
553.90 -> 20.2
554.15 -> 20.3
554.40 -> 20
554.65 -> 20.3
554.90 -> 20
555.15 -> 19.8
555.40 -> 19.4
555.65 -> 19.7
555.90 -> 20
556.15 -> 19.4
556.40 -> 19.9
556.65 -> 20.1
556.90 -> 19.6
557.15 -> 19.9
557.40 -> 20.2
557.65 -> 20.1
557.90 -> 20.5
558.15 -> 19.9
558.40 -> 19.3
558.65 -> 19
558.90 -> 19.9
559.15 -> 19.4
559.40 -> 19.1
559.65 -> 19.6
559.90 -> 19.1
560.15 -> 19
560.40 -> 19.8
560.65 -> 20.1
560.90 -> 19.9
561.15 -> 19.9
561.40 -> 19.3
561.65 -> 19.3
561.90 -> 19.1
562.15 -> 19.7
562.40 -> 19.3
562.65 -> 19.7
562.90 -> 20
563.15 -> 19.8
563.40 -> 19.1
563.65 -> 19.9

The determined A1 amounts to 0.04 nm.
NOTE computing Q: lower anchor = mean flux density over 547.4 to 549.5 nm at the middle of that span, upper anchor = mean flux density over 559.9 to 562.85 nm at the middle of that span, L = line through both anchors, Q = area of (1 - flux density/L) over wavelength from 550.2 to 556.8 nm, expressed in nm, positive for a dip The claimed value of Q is 0.27 nm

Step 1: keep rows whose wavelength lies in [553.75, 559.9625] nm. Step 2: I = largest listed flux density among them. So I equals 20.5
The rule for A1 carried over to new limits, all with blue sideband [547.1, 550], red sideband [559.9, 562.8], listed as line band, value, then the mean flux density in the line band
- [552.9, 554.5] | 0.06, 20.4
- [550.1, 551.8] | 0.06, 20.9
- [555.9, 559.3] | 0.09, 19.8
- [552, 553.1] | 0.05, 20.4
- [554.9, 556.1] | 0.06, 19.7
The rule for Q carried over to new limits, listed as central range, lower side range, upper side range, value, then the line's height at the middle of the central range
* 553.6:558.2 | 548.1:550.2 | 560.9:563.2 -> 0.13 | 20.6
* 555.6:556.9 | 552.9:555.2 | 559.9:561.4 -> 0.02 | 20.1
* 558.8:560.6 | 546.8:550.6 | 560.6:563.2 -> 0.05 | 20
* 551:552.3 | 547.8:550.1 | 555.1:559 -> 0.06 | 21.2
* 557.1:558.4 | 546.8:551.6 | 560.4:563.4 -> 0.02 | 20.4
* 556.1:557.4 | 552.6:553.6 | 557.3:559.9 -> 0.00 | 19.9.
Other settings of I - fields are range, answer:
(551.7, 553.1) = 20.9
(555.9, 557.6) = 20.2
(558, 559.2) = 19.9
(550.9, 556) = 21.3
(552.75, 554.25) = 20.8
